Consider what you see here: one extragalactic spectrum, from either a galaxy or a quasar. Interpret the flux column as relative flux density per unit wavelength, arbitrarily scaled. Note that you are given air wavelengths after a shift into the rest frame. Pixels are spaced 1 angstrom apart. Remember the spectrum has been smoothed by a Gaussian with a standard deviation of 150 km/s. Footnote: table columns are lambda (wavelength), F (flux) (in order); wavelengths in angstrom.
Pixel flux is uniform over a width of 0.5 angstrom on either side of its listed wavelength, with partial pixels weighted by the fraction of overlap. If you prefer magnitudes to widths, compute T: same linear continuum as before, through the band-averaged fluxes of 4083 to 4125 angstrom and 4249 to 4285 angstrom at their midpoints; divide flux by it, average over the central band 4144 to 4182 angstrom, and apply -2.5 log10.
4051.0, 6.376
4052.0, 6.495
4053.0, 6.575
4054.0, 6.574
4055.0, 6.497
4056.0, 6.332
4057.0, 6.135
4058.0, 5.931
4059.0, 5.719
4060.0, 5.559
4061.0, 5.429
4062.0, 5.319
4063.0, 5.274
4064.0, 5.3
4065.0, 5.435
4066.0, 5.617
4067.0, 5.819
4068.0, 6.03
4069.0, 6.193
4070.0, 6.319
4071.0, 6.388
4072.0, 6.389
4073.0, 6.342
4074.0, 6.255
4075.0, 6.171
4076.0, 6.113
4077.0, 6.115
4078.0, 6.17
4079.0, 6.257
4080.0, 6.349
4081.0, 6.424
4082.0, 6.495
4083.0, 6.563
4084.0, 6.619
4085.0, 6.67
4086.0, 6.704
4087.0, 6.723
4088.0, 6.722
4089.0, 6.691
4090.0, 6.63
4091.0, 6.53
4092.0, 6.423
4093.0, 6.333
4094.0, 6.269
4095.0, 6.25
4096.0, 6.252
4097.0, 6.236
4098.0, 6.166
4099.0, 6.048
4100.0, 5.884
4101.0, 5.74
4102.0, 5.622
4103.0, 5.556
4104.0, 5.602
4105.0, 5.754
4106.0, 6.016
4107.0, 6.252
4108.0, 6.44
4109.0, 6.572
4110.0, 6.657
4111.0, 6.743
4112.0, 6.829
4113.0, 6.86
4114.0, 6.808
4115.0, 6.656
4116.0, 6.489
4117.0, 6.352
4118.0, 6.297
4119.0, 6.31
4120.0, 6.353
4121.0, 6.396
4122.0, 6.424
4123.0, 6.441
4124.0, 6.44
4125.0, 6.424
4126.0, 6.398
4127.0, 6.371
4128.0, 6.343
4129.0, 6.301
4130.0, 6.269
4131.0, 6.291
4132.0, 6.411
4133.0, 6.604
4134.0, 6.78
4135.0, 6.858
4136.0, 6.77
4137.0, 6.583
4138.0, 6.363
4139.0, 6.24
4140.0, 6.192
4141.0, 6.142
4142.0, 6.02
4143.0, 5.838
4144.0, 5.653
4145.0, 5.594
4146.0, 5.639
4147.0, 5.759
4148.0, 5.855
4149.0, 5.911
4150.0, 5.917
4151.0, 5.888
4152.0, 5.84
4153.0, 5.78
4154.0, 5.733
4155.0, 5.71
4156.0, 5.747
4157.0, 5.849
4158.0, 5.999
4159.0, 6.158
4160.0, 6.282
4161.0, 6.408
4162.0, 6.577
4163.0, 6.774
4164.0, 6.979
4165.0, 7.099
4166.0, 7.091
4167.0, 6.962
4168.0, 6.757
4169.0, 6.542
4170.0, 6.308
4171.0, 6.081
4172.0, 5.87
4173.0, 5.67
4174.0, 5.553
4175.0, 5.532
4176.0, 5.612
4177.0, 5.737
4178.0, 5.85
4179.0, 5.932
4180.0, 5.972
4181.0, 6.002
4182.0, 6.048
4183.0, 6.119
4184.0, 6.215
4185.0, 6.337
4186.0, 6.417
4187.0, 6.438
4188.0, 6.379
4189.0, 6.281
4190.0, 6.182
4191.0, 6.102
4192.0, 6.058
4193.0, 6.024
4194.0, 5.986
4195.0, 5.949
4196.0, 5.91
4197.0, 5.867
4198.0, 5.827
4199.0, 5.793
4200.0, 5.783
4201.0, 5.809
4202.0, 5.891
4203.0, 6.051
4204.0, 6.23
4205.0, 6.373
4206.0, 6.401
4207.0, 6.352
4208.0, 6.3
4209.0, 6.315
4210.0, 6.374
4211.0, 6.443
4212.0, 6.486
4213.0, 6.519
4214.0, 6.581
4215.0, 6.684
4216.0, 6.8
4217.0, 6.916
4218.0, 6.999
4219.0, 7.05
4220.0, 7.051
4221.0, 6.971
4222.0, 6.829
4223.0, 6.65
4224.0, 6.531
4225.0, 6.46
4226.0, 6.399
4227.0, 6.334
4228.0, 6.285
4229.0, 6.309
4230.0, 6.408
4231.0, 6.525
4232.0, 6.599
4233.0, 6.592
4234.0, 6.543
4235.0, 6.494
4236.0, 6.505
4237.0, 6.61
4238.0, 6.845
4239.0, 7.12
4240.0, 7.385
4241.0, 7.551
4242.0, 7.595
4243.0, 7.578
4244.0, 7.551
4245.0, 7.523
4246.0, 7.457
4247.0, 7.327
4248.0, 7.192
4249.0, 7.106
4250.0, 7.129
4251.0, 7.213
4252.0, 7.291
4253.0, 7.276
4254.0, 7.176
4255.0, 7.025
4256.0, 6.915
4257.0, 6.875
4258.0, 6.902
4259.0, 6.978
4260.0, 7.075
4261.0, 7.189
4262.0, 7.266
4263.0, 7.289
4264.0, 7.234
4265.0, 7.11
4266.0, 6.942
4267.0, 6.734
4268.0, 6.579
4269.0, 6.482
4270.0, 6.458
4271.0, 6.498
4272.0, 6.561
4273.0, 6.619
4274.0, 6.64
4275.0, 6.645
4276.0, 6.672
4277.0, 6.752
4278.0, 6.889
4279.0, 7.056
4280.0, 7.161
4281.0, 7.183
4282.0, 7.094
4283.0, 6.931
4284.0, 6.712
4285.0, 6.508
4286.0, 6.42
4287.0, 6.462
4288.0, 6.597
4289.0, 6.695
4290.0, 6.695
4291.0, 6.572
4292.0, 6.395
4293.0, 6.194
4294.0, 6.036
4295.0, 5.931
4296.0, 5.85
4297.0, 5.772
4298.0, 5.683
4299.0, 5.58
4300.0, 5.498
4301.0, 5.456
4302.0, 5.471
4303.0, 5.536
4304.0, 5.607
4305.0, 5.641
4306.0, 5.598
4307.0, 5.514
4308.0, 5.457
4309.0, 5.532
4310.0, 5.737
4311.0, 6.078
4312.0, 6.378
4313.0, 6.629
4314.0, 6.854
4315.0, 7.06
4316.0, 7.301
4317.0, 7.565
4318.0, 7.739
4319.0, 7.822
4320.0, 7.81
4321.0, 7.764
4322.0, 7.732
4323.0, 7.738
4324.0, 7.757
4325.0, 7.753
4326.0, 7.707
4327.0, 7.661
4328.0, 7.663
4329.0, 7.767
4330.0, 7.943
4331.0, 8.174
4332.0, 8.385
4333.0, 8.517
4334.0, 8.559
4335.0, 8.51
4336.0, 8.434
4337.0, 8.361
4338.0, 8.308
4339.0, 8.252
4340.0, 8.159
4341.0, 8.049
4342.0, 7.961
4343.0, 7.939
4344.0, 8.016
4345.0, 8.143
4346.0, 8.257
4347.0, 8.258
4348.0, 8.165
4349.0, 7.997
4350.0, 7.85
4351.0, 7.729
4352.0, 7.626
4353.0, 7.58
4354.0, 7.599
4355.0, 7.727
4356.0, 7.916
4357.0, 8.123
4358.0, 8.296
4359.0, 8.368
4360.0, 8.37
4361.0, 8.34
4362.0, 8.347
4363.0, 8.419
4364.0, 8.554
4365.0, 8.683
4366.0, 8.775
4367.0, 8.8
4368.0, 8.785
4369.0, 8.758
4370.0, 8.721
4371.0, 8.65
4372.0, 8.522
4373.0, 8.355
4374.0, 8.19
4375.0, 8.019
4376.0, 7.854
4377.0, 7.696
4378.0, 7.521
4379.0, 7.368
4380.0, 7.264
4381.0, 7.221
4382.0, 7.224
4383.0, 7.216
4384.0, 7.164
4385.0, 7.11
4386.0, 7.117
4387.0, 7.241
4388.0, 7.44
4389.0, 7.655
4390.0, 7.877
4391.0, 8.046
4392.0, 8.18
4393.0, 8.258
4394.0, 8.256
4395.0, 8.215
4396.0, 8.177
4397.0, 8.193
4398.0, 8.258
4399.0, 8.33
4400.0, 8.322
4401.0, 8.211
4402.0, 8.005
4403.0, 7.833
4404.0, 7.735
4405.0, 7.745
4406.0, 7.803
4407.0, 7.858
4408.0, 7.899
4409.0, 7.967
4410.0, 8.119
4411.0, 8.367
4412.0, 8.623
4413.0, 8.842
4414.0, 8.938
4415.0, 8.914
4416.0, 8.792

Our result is 0.08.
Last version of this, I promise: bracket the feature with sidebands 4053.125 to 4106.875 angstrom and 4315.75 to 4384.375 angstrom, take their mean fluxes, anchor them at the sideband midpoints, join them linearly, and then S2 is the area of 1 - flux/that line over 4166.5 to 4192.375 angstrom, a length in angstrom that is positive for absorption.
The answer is 2.7 angstrom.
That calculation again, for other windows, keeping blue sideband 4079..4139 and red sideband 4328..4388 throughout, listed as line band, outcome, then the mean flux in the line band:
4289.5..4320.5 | 5.93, 6.23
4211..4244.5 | 1.90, 6.78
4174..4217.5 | 5.11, 6.15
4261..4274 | 1.09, 6.82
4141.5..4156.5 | 1.95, 5.79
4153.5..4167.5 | 0.74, 6.38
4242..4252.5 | -0.05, 7.35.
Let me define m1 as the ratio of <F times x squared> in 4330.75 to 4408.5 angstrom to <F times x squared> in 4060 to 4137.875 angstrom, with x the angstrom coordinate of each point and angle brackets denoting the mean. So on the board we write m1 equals 1.46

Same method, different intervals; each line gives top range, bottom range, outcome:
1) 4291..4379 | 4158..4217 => 1.29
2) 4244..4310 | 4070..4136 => 1.12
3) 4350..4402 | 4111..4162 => 1.44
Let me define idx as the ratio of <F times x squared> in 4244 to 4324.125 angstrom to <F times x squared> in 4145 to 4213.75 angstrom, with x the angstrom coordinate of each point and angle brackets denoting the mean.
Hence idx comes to 1.15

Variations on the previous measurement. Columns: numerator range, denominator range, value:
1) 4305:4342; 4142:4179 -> 1.32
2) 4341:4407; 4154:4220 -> 1.40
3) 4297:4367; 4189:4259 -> 1.18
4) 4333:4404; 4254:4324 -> 1.26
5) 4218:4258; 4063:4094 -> 1.19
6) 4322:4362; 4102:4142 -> 1.40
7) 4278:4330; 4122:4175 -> 1.15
